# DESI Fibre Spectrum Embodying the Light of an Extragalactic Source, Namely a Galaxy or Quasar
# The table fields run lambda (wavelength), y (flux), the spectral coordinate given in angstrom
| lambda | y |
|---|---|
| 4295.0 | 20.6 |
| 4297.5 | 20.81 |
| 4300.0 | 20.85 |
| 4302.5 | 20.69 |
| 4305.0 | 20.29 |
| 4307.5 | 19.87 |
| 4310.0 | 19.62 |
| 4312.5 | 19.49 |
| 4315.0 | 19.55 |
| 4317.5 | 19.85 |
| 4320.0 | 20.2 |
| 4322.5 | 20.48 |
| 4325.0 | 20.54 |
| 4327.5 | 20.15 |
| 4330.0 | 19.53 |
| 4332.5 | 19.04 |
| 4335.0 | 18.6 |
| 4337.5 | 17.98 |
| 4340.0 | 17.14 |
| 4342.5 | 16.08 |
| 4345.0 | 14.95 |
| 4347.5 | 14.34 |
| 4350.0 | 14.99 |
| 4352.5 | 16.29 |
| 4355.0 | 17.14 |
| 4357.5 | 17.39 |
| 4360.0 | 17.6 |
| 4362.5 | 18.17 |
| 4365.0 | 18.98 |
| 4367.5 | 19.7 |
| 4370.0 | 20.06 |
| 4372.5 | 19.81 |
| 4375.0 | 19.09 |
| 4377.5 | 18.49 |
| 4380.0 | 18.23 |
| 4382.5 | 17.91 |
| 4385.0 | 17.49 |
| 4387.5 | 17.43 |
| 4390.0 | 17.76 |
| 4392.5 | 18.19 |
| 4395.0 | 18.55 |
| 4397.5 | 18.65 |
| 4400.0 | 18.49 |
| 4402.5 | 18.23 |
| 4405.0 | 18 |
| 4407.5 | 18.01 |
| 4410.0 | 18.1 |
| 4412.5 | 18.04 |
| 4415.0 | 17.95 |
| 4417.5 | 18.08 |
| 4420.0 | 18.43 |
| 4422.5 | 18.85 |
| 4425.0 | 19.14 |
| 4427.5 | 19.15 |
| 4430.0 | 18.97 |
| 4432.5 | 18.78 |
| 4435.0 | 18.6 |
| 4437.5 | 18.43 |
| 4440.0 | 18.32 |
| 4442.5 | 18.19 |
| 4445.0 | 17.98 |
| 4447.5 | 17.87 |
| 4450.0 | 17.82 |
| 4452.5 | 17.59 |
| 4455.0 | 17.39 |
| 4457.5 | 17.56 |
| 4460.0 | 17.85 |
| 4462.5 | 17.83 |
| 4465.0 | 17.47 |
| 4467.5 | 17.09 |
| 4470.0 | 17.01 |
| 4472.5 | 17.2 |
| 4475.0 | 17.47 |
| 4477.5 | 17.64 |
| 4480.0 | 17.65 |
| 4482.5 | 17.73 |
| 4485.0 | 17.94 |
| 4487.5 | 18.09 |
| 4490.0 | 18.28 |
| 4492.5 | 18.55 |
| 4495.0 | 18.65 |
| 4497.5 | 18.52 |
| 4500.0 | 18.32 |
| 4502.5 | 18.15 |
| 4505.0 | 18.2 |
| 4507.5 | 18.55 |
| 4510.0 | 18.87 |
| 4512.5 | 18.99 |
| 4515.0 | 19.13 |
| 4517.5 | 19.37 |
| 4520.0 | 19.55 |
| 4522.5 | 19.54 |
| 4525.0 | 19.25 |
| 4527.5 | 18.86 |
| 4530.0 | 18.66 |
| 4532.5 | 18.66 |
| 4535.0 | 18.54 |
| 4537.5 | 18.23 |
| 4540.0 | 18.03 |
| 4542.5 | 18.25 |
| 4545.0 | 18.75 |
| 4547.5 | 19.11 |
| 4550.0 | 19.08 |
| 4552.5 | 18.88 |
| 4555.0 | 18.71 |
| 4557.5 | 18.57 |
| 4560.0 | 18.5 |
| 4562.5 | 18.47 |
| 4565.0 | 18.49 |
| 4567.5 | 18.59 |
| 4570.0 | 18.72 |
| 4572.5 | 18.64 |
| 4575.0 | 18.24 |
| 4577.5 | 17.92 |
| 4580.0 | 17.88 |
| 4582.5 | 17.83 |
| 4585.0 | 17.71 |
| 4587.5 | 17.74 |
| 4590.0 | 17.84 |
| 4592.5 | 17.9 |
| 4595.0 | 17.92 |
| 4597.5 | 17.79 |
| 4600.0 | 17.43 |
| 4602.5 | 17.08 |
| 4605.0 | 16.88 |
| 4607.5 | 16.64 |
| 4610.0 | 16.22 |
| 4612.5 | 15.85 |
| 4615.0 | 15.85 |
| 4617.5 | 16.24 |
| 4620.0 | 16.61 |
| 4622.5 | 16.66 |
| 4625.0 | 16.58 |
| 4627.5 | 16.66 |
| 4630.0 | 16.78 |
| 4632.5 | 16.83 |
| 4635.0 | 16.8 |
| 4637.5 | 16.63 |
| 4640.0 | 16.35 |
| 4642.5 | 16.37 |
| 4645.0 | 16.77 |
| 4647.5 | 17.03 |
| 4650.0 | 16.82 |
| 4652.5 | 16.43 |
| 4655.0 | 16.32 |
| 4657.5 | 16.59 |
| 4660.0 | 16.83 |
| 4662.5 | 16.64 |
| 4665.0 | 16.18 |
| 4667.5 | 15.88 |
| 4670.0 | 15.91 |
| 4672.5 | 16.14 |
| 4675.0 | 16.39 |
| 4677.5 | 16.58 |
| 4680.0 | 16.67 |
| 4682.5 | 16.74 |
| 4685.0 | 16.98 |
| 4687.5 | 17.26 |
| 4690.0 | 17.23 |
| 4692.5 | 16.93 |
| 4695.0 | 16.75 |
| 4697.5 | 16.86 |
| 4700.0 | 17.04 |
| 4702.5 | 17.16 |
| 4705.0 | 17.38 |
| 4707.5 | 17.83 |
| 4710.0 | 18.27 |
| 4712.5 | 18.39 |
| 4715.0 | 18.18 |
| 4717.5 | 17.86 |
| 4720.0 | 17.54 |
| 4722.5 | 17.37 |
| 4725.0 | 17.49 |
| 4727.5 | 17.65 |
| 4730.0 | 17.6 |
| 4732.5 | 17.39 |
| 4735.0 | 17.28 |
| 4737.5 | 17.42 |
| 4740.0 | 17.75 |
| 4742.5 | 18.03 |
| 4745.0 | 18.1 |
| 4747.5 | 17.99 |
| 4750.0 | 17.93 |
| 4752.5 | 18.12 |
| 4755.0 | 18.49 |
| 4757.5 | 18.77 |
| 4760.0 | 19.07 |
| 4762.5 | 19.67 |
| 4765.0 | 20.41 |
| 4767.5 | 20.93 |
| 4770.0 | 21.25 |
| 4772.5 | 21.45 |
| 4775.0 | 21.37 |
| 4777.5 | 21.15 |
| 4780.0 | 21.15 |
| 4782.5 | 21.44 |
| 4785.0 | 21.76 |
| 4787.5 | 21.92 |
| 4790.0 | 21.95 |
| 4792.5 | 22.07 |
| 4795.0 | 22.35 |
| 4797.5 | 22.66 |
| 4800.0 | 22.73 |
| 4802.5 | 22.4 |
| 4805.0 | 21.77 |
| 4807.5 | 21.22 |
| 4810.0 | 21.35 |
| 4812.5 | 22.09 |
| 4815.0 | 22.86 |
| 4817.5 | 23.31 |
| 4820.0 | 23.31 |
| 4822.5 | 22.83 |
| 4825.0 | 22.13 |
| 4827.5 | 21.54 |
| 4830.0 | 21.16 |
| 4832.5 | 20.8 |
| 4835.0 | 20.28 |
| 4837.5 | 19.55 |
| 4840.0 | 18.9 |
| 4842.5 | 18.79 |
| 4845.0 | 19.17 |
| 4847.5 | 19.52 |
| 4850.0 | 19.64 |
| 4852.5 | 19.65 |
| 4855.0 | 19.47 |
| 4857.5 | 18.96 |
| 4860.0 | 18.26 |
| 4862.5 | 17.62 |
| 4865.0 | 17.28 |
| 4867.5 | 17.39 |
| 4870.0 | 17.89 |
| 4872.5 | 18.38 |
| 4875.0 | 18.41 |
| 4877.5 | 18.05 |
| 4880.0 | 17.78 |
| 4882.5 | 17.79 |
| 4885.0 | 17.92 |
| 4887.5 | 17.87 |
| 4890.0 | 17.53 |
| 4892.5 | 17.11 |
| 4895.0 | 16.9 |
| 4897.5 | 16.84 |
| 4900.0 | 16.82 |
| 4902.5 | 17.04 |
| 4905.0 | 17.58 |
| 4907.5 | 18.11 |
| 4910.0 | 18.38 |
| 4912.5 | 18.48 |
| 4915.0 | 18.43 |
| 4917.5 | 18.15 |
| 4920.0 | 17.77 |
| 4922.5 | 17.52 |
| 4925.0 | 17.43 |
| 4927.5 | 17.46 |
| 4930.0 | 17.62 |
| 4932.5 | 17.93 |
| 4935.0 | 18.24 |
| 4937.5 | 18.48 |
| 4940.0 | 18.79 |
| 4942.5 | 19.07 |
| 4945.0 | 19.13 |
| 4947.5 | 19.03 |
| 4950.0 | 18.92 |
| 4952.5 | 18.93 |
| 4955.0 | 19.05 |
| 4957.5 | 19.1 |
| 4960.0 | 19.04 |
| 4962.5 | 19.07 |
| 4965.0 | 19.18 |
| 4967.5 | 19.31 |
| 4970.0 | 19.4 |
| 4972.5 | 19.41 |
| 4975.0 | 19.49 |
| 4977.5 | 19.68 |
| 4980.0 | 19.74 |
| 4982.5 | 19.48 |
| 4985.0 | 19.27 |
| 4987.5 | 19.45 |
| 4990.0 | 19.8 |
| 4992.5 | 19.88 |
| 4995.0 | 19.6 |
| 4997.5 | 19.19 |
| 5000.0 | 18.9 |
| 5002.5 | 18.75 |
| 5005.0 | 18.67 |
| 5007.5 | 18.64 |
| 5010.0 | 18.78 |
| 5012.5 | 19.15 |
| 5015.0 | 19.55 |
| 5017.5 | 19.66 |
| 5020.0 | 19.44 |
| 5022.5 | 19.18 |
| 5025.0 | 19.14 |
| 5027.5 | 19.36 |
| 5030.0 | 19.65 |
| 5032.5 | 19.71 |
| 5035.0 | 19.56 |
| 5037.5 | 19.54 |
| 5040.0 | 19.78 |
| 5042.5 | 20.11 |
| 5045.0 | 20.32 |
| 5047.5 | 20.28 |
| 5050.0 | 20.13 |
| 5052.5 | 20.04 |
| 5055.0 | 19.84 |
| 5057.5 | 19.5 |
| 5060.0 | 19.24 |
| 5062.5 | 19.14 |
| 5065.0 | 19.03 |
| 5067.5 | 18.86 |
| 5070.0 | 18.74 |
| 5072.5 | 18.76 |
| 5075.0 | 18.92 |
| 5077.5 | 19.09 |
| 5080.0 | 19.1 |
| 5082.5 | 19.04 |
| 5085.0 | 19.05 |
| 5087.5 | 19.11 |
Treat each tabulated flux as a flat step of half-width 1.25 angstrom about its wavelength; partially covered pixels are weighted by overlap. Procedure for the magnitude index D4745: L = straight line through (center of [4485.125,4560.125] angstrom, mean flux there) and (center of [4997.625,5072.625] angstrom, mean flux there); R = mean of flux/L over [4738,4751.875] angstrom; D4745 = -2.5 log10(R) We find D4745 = 0.06 mag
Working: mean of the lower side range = 18.7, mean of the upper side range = 19.4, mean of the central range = 17.9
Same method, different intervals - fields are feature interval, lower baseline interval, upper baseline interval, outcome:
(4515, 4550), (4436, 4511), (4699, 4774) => -0.05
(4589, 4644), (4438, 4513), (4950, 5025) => 0.09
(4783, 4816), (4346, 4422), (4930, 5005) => -0.17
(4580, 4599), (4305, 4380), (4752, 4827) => 0.13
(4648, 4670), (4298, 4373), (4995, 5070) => 0.16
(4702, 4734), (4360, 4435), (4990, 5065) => 0.08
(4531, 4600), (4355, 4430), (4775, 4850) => 0.08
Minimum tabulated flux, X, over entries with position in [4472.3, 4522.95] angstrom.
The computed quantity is 17.2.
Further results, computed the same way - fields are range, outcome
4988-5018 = 18.64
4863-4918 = 16.82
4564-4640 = 15.85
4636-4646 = 16.35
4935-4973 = 18.24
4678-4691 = 16.67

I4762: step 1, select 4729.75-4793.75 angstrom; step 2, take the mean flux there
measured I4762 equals 19.7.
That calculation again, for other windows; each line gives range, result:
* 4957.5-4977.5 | 19.3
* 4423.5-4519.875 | 18.2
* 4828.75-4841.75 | 20.1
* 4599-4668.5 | 16.6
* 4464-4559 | 18.4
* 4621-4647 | 16.7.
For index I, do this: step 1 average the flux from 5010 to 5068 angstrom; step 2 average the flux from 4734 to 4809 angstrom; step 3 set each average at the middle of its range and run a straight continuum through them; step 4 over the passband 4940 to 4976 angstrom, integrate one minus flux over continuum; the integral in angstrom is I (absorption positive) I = 1.2 angstrom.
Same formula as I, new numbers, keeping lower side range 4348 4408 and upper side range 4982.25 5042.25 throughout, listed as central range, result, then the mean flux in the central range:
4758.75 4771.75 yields -1.0 angstrom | 20.3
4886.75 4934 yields 3.7 angstrom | 17.6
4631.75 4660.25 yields 3.0 angstrom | 16.6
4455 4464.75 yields 0.3 angstrom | 17.7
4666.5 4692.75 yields 2.9 angstrom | 16.6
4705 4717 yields 0.4 angstrom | 18.1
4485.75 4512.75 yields -0.2 angstrom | 18.4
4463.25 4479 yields 0.8 angstrom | 17.3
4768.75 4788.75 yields -2.7 angstrom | 21.4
